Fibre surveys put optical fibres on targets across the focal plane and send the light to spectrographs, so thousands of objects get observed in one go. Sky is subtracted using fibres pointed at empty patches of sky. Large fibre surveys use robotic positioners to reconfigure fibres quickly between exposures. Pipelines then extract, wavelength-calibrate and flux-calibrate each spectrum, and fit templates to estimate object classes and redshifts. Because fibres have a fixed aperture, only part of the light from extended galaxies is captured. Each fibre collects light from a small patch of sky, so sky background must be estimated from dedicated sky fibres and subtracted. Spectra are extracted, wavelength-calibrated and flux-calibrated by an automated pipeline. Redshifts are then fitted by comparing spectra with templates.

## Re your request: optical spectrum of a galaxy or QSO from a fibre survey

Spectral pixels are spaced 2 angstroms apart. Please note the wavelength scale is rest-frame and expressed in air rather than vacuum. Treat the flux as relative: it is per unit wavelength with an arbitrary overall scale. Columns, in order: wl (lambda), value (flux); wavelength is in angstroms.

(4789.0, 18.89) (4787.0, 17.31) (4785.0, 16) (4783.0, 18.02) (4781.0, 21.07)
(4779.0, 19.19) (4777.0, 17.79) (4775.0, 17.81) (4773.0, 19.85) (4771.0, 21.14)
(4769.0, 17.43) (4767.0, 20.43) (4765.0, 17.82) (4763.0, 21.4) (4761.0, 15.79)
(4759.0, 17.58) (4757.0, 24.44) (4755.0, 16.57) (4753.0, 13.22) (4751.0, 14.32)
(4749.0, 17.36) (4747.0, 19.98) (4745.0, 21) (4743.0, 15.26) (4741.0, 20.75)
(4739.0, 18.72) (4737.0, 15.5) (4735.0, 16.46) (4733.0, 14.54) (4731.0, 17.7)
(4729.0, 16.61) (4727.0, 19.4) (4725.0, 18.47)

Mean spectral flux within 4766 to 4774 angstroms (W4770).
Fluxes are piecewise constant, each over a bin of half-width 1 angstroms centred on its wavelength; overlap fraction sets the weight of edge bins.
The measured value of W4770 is 19.7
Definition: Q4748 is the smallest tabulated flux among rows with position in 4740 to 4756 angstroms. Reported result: 13.22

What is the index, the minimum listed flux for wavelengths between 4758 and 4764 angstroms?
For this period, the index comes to 15.79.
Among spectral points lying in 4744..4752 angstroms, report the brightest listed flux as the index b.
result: 21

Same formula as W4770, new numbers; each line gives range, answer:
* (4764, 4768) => 19.1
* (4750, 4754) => 13.8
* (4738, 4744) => 18.2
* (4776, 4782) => 19.4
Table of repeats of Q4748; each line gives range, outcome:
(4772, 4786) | 16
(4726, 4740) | 14.54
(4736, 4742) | 15.5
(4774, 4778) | 17.79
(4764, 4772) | 17.43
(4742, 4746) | 15.26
